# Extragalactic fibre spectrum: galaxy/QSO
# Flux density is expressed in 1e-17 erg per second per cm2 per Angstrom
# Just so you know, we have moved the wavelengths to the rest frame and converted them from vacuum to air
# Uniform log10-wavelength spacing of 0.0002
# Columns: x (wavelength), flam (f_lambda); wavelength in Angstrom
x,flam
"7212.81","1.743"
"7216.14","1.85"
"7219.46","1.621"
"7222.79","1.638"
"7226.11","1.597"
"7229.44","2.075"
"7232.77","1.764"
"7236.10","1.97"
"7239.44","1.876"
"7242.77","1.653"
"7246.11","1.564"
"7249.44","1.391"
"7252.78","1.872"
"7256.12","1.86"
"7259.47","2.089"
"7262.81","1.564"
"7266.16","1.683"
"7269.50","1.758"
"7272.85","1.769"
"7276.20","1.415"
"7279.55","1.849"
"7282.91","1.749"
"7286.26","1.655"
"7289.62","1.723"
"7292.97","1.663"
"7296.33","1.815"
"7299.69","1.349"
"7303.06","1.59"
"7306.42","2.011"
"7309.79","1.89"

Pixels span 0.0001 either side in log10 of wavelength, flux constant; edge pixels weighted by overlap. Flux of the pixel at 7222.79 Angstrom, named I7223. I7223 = 1.638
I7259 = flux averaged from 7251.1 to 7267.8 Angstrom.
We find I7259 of 1.81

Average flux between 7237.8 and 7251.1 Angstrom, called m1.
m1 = 1.62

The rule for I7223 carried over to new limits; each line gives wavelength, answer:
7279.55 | 1.849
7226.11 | 1.597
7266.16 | 1.683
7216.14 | 1.85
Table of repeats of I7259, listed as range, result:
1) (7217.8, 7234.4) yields 1.74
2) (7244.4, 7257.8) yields 1.67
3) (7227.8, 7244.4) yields 1.87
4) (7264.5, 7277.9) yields 1.66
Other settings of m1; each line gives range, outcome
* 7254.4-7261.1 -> 1.97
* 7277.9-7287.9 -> 1.75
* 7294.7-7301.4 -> 1.58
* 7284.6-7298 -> 1.71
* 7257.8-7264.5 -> 1.83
